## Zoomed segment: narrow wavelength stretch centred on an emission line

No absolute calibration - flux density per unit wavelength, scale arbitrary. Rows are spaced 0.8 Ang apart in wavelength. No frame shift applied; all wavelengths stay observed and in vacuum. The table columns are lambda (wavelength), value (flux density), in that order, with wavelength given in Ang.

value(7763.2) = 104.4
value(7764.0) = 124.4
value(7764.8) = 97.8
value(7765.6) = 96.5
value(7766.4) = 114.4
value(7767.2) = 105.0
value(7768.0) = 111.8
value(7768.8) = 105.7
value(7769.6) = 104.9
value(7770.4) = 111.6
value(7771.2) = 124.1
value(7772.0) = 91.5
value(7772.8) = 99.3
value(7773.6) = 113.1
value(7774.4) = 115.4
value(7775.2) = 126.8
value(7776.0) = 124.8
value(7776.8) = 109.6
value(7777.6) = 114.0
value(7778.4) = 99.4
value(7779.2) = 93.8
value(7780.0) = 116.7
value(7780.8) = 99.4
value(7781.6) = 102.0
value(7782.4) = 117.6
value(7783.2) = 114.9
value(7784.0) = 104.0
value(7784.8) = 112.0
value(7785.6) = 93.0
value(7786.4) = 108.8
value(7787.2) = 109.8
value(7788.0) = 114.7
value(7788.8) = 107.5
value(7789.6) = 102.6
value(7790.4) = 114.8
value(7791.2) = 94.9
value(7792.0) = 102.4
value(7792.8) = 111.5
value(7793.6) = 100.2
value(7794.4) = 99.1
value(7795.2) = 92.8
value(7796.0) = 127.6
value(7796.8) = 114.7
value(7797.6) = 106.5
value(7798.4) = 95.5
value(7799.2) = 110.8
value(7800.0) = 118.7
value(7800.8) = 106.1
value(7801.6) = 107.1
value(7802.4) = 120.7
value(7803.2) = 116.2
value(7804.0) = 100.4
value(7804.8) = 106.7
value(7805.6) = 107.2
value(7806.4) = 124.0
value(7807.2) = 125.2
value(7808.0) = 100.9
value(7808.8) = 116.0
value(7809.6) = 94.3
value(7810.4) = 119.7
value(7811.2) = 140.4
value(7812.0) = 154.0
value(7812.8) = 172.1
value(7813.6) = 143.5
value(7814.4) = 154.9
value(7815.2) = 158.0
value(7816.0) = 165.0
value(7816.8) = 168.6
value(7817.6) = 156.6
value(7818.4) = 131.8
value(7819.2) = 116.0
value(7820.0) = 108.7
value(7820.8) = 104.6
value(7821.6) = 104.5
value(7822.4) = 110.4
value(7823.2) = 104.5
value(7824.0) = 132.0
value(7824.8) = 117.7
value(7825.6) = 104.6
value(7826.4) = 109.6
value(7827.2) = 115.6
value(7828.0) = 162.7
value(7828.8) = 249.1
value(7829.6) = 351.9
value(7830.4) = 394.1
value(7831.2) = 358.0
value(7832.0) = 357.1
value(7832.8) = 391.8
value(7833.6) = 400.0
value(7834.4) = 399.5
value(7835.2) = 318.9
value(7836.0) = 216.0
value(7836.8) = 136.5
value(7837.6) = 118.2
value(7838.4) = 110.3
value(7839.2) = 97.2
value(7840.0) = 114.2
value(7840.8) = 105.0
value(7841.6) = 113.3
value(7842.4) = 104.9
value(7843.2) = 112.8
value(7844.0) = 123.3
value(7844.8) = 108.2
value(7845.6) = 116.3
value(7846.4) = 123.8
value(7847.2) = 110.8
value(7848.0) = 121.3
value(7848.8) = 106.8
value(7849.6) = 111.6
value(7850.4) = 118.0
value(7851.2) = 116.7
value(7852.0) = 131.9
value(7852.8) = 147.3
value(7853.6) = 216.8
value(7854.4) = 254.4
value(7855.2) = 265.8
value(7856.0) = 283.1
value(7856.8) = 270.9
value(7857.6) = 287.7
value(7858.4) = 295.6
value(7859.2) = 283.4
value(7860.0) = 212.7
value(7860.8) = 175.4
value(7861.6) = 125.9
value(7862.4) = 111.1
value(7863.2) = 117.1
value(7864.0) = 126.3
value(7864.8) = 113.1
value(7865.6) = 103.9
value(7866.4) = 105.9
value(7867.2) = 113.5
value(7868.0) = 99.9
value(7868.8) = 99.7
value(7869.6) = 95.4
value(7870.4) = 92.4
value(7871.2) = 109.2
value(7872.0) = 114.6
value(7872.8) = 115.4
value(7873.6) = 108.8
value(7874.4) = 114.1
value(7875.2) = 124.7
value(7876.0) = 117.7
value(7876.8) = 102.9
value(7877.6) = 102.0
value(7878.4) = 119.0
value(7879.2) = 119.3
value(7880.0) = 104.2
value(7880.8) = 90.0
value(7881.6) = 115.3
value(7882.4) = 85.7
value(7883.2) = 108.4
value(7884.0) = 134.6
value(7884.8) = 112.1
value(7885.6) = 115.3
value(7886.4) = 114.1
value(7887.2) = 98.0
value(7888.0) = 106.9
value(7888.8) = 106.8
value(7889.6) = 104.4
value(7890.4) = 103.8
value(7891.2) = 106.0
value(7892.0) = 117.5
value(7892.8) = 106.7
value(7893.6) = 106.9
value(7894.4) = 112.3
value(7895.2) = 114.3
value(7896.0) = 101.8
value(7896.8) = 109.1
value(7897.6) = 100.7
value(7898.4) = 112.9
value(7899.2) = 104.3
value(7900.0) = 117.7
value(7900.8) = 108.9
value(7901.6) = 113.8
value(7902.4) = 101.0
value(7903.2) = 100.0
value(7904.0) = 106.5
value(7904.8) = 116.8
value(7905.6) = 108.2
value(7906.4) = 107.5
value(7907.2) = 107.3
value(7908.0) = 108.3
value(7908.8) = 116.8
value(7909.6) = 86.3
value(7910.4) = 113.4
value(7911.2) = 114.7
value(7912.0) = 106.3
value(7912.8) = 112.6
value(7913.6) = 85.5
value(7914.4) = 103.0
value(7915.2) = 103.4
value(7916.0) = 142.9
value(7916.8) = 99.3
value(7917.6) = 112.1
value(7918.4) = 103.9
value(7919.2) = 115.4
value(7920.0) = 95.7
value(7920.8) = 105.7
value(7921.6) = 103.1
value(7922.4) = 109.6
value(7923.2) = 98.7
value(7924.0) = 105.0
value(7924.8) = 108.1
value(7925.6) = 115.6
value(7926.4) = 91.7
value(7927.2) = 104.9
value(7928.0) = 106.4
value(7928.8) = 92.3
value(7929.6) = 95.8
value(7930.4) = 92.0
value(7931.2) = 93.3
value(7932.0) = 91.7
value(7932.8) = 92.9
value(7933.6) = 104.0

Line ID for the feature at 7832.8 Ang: H-alpha 6563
